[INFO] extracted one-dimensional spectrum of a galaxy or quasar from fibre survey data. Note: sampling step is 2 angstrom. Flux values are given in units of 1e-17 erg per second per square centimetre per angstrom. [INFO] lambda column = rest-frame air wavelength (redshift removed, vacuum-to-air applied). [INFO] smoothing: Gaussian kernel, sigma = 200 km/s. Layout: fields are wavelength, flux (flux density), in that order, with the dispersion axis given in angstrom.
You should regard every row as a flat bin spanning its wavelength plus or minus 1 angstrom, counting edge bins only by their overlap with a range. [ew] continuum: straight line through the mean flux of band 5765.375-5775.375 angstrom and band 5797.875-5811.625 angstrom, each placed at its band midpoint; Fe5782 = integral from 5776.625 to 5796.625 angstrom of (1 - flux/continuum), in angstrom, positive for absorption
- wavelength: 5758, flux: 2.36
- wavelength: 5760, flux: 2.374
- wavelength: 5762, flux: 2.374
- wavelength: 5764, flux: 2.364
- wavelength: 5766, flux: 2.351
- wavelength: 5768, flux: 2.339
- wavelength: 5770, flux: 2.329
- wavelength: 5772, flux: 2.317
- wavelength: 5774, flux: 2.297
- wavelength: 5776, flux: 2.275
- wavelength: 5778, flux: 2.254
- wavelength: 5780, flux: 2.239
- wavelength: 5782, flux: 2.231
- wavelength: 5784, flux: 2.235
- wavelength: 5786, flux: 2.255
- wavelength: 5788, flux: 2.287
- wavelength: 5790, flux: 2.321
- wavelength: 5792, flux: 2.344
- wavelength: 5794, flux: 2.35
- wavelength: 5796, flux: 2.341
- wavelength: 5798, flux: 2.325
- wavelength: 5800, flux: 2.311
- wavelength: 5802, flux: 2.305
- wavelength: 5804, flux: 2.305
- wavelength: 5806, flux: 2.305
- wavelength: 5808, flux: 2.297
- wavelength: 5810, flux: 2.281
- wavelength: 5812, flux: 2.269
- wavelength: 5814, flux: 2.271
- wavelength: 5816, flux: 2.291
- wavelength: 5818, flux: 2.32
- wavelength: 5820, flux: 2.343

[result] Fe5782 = 0.2 angstrom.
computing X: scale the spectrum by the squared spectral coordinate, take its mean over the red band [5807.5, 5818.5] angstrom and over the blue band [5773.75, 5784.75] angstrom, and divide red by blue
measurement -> 1.03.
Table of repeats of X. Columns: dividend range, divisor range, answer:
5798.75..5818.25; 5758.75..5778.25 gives 1.00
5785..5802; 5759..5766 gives 0.99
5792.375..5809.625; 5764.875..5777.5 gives 1.01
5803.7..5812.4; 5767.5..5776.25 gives 1.00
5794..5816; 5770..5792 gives 1.02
